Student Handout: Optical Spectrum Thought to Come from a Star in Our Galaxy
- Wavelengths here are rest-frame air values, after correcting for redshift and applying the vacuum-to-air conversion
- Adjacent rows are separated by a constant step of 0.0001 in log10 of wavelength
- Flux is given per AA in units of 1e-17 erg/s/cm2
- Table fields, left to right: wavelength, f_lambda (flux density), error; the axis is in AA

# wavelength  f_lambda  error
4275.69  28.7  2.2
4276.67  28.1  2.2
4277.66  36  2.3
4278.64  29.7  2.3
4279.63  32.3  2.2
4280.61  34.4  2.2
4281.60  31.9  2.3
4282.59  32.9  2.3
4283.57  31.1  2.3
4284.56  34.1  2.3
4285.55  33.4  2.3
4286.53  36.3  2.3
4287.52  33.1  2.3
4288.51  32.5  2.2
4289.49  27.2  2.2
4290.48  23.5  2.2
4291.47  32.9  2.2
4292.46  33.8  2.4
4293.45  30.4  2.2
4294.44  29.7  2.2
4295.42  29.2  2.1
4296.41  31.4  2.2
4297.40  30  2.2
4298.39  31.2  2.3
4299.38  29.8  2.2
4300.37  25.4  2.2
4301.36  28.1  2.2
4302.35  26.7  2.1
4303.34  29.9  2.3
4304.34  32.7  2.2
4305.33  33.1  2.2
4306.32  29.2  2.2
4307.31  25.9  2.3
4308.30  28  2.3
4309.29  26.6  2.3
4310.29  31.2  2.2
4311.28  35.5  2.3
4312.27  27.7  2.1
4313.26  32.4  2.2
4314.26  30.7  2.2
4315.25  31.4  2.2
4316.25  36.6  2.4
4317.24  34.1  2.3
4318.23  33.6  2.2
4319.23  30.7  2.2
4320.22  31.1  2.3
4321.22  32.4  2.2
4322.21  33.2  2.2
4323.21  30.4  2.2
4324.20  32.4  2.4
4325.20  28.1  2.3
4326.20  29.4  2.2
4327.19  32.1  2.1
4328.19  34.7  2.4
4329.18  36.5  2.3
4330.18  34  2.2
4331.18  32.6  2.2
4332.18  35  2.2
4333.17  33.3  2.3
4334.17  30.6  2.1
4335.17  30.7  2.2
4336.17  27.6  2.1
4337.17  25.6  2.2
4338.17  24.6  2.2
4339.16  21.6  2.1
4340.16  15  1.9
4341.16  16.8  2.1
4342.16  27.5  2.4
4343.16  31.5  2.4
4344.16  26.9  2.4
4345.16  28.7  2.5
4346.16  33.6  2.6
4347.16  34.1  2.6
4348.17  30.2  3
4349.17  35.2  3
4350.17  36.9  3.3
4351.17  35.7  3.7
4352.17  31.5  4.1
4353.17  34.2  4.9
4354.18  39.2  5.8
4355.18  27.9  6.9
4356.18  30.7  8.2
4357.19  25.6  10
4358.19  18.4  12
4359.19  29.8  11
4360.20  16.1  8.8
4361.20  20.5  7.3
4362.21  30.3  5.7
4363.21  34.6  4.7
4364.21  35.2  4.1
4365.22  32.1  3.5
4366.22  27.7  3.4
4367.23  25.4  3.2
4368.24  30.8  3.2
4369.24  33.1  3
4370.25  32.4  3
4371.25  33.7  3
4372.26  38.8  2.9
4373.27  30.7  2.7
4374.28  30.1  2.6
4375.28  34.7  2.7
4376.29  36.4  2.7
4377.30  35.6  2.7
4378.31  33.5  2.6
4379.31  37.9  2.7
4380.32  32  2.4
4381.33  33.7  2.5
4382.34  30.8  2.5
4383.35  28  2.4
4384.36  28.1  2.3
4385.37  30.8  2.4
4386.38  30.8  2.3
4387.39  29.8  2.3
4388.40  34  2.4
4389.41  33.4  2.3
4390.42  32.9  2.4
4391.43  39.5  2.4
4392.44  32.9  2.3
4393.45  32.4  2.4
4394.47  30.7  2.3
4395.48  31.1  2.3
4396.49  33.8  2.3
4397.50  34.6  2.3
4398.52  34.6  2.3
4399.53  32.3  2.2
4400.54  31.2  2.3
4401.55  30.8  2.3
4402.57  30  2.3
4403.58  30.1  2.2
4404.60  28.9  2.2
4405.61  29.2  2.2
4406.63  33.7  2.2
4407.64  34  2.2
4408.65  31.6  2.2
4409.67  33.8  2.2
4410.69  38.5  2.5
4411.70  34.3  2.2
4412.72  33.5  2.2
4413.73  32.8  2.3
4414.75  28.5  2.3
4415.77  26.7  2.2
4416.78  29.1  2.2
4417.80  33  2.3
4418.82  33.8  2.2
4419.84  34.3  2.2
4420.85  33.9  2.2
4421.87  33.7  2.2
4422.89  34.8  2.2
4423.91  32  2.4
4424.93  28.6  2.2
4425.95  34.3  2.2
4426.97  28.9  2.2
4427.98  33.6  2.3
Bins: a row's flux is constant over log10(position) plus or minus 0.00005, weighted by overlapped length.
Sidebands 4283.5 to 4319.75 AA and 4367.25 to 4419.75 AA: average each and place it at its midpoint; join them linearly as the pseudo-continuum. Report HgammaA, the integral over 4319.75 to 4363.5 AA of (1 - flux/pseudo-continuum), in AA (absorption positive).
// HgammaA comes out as 2.5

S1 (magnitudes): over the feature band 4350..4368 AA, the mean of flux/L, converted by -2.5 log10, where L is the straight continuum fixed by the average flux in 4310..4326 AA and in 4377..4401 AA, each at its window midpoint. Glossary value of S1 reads 0.10 mag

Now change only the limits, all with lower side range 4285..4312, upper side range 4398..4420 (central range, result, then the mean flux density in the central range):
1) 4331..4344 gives 0.15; 27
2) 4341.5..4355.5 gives -0.04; 32.2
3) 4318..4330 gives -0.05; 32.1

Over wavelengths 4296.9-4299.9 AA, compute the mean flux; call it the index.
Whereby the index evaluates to 30.3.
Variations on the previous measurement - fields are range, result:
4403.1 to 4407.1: 30.4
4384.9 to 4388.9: 31.4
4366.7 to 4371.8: 31.1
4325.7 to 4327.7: 30.8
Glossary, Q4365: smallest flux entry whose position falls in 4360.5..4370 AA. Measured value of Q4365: 20.5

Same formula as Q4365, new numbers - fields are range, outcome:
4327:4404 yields 15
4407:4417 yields 26.7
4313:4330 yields 28.1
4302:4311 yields 25.9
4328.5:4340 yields 21.6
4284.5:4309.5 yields 23.5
